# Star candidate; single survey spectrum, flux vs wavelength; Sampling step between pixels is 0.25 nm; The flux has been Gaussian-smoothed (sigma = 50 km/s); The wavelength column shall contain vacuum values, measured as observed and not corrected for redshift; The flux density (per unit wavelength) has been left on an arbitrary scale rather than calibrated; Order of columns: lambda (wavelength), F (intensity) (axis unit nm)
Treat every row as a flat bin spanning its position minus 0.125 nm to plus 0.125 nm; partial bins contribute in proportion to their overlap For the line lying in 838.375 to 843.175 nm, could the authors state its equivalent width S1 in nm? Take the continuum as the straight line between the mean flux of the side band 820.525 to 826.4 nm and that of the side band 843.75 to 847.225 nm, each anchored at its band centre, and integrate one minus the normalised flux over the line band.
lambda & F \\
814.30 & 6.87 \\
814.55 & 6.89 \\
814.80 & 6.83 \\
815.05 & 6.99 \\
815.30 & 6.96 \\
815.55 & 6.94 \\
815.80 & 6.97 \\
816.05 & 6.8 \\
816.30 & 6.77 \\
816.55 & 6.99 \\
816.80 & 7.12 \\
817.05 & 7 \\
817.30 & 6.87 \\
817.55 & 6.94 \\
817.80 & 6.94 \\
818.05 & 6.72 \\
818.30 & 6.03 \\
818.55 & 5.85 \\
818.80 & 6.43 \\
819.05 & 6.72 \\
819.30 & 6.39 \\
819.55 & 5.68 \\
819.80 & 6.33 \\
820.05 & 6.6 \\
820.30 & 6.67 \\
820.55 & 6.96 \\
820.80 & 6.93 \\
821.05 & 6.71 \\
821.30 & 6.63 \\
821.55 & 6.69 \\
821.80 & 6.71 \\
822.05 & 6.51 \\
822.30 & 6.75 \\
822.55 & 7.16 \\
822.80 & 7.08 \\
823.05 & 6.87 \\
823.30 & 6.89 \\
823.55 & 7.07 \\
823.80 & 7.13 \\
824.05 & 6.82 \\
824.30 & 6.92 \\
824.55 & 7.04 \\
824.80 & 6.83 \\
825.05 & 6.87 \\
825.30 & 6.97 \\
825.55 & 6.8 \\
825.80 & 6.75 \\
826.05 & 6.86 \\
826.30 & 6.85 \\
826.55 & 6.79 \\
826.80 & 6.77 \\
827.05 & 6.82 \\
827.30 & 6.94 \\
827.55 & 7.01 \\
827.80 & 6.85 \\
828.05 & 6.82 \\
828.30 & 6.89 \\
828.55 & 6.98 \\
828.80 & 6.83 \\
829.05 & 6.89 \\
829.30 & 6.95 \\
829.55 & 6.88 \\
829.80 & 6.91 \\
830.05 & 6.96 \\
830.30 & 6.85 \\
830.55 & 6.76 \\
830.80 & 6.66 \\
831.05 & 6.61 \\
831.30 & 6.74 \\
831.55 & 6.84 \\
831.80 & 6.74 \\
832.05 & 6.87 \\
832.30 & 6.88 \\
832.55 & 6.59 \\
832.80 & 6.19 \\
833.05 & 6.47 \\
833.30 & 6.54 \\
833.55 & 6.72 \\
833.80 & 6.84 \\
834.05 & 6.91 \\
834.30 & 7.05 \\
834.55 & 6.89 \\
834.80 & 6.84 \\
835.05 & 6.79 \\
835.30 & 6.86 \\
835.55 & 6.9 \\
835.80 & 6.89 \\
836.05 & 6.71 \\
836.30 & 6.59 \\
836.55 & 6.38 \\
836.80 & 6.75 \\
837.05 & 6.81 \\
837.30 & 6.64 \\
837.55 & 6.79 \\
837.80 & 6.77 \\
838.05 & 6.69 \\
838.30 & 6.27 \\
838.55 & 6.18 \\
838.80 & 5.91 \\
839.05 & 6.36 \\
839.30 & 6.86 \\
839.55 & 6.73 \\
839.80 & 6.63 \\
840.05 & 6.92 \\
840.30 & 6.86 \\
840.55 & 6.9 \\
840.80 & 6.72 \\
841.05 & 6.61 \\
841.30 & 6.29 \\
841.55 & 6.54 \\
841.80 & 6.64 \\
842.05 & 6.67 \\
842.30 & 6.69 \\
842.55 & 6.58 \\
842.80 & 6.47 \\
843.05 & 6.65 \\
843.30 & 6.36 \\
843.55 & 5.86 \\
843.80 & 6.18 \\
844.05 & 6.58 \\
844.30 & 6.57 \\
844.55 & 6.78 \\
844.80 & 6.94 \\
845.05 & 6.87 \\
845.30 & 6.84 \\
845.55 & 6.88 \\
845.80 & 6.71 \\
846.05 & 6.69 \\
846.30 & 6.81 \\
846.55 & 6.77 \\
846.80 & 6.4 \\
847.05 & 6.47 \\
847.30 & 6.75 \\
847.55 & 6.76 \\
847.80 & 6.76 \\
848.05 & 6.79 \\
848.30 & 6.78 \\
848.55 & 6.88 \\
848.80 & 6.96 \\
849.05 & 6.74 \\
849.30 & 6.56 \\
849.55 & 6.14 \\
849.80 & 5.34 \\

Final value 0.10 nm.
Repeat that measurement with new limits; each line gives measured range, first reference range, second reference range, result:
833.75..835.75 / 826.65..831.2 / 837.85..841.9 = -0.05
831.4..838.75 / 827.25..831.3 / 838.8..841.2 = 0.07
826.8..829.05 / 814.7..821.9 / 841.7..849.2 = -0.07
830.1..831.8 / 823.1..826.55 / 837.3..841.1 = 0.01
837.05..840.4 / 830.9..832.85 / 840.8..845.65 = 0.02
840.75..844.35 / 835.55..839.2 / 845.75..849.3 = 0.09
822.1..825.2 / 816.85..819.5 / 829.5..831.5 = -0.12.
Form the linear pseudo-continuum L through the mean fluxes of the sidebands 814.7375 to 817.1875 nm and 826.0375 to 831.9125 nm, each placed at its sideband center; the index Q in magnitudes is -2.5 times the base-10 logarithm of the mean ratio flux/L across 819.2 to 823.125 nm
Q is 0.04 mag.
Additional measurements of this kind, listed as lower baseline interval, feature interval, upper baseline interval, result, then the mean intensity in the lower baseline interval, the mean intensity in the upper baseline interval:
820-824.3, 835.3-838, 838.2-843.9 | -0.022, 6.84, 6.52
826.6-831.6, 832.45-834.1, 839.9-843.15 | 0.030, 6.85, 6.66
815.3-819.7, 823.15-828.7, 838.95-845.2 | -0.040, 6.66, 6.61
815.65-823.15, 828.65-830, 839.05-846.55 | -0.036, 6.69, 6.65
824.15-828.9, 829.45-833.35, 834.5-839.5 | 0.007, 6.87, 6.64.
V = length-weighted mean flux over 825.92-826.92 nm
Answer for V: 6.82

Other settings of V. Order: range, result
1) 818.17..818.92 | 6.11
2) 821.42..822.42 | 6.66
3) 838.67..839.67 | 6.46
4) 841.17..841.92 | 6.49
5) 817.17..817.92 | 6.92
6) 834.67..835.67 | 6.85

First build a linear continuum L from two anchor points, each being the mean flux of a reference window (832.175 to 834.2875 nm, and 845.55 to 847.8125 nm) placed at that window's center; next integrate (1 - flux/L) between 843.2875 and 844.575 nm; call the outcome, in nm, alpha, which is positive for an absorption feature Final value 0.06 nm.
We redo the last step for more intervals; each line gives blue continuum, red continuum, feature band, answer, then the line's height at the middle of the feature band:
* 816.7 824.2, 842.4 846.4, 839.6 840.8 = -0.03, 6.63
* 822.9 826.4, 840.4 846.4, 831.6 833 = 0.03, 6.79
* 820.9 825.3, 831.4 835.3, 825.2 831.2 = -0.04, 6.81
